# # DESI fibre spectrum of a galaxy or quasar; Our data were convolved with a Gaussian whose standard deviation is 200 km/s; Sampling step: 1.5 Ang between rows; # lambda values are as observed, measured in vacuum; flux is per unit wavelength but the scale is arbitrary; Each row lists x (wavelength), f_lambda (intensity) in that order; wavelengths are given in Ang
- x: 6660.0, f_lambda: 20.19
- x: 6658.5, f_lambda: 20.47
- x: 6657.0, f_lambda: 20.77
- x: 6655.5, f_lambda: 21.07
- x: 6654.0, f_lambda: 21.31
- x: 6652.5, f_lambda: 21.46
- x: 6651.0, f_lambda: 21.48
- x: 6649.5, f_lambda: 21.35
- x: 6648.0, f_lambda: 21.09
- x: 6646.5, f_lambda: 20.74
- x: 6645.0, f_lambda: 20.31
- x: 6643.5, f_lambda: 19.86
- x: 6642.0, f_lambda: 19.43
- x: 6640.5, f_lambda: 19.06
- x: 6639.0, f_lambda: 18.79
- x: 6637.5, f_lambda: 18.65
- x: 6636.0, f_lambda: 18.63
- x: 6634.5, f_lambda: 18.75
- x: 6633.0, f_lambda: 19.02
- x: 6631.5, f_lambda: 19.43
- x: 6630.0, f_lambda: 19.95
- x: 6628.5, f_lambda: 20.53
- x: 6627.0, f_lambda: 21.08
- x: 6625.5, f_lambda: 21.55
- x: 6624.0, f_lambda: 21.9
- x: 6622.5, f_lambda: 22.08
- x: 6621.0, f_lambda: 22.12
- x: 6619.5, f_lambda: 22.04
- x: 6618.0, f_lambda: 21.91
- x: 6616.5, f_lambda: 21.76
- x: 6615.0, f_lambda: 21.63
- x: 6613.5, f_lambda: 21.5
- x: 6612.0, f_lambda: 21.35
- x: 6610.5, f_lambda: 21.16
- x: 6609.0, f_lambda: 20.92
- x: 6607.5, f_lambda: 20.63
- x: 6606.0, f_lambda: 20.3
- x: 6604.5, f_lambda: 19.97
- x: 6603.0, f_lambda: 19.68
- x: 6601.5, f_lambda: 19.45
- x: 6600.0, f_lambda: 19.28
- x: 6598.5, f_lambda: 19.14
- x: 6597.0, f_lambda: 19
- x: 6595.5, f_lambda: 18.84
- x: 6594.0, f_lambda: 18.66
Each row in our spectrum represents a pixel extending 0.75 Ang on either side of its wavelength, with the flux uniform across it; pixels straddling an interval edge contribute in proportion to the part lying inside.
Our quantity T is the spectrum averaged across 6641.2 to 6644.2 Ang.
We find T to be 19.6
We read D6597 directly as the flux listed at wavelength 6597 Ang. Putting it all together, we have 19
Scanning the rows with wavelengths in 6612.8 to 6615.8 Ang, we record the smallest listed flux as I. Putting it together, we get 21.5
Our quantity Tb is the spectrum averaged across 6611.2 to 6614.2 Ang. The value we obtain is 21.4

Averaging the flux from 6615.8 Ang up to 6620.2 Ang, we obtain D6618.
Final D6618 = 21.9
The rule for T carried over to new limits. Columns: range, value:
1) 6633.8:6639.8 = 18.7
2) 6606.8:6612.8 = 21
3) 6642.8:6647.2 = 20.3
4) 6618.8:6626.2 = 21.9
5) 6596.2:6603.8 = 19.3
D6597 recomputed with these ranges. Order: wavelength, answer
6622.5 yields 22.08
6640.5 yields 19.06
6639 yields 18.79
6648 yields 21.09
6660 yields 20.19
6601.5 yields 19.45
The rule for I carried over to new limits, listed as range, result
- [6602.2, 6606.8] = 19.68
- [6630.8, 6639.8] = 18.63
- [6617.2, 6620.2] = 21.91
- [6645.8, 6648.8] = 20.74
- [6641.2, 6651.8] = 19.43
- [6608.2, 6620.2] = 20.92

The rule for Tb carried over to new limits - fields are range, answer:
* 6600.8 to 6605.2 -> 19.7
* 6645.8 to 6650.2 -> 21.1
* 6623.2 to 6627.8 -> 21.5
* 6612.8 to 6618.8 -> 21.7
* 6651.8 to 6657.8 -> 21.1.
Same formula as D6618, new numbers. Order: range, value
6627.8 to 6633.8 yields 19.7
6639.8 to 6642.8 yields 19.3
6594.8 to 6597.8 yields 18.9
